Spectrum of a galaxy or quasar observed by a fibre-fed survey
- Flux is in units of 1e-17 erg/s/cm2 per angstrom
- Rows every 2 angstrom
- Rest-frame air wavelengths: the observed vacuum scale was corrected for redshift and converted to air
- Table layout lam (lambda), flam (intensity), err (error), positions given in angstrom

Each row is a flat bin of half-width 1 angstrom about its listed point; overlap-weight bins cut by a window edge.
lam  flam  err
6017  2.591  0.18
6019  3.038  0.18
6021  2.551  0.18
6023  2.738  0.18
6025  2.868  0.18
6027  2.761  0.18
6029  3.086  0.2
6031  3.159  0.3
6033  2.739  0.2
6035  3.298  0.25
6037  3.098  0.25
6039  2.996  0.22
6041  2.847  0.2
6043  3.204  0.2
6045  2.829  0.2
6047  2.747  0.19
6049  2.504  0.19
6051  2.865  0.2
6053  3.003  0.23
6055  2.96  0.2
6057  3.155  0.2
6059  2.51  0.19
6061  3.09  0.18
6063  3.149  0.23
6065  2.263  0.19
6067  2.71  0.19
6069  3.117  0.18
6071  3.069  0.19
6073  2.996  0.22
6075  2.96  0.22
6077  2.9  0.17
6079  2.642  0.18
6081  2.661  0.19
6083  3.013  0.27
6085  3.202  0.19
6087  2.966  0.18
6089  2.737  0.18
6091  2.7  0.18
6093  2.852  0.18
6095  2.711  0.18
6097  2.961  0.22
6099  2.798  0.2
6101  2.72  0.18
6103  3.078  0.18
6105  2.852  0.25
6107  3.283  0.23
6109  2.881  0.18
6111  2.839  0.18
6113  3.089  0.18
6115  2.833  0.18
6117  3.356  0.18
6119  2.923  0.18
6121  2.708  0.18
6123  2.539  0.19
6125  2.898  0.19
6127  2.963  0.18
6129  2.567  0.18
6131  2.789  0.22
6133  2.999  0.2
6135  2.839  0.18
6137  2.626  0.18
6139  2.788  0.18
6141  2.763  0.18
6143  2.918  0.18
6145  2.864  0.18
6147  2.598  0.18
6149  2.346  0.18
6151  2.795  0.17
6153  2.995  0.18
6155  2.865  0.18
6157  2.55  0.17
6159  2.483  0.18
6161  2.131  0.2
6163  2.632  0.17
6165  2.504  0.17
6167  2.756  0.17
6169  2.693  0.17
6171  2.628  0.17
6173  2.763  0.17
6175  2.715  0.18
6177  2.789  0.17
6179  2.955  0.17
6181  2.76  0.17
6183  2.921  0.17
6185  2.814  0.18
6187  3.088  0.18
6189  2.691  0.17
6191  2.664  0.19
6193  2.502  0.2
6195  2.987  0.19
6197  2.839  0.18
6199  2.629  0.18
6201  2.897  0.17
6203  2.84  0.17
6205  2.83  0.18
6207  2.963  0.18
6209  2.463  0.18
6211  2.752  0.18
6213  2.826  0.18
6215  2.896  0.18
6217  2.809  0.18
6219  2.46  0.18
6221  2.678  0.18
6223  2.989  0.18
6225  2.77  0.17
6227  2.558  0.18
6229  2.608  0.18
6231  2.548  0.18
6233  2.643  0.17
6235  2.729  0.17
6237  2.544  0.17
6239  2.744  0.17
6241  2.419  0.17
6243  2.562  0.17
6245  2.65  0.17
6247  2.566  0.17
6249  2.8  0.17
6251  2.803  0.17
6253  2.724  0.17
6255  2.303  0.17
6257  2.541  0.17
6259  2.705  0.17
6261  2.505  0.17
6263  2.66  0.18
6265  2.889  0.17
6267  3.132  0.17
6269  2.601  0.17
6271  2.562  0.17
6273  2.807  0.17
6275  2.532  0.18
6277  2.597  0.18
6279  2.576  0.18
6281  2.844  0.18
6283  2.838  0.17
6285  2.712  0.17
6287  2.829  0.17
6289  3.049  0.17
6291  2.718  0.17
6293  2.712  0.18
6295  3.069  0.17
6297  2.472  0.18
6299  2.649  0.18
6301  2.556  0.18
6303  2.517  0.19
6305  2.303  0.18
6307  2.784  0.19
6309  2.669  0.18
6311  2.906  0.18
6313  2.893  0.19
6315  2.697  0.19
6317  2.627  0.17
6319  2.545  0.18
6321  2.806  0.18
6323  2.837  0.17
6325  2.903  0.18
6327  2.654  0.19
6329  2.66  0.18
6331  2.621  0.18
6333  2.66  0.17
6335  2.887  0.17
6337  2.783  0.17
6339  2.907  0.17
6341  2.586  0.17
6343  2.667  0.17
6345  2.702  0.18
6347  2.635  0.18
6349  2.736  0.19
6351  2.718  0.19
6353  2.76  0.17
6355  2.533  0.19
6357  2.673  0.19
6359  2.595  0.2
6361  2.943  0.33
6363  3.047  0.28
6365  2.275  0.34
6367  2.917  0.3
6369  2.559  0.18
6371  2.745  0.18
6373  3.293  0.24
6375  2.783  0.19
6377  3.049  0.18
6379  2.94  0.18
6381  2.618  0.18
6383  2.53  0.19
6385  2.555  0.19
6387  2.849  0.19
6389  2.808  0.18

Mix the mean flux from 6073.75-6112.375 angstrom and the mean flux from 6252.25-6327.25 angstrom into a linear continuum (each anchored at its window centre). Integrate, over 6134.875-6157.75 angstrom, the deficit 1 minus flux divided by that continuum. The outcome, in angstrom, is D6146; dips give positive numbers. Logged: 0.7 angstrom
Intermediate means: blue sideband 2.88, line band 2.74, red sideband 2.7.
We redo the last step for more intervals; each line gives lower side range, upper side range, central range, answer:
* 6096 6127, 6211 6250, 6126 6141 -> 0.4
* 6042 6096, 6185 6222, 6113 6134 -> -0.3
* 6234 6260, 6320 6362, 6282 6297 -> -0.9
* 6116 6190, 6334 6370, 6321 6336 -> -0.2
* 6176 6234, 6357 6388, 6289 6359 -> 1.7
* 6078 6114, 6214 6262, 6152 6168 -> 1.0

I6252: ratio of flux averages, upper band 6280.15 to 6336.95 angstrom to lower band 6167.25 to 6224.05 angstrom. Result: 1.0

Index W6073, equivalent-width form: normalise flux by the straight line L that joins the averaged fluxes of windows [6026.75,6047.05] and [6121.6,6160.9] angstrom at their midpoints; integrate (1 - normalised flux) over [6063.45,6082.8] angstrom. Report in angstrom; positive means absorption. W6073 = 0.5 angstrom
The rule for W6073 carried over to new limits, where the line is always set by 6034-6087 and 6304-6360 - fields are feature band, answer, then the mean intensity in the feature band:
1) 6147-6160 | 0.8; 2.67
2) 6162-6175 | 0.8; 2.67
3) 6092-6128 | -0.3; 2.9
